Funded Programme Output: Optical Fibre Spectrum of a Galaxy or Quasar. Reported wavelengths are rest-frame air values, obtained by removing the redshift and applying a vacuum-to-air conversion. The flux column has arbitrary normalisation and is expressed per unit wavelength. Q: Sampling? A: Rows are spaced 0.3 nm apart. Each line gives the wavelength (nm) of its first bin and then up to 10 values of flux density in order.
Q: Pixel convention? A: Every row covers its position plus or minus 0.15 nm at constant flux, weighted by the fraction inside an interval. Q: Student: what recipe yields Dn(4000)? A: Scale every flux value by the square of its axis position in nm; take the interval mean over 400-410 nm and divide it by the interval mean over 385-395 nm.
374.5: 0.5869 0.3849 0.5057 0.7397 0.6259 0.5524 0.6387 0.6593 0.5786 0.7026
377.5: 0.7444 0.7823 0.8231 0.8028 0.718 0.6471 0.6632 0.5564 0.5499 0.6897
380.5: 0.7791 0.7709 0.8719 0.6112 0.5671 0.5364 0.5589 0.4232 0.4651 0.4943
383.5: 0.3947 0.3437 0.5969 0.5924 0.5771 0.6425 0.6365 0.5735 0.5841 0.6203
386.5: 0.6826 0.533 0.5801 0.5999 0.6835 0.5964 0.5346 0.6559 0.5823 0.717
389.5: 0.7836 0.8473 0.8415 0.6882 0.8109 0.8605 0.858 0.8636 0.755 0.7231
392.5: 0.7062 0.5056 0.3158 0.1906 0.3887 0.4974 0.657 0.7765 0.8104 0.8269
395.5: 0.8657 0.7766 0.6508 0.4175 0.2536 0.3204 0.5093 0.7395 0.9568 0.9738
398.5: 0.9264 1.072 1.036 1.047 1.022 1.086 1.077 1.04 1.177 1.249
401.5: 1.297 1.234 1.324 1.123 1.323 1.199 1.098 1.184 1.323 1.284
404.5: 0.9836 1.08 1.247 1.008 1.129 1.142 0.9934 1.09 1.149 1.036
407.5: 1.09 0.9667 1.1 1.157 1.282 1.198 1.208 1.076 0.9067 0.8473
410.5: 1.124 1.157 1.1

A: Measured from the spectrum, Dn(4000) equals 1.9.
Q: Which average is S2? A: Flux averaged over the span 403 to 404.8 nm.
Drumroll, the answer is 1.17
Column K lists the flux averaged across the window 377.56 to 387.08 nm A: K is 0.616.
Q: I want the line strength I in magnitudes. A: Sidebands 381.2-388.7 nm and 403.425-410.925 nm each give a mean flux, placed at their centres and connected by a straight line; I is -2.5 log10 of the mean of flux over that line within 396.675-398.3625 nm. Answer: 0.318 mag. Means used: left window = 0.565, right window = 1.11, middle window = 0.655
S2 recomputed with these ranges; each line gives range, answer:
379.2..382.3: 0.655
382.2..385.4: 0.518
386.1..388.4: 0.605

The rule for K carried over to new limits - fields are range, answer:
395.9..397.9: 0.525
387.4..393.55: 0.674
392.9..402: 0.808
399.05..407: 1.15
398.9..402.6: 1.14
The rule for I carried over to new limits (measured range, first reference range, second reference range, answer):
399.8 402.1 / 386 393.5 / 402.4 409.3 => -0.18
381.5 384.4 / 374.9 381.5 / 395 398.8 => 0.36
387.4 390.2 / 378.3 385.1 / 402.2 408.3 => 0.11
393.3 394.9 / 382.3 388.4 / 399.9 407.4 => 0.49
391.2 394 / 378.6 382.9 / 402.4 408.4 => 0.43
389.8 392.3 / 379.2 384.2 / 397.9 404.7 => 0.05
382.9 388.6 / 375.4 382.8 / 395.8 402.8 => 0.31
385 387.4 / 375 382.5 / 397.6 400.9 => 0.30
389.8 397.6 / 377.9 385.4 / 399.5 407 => 0.37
